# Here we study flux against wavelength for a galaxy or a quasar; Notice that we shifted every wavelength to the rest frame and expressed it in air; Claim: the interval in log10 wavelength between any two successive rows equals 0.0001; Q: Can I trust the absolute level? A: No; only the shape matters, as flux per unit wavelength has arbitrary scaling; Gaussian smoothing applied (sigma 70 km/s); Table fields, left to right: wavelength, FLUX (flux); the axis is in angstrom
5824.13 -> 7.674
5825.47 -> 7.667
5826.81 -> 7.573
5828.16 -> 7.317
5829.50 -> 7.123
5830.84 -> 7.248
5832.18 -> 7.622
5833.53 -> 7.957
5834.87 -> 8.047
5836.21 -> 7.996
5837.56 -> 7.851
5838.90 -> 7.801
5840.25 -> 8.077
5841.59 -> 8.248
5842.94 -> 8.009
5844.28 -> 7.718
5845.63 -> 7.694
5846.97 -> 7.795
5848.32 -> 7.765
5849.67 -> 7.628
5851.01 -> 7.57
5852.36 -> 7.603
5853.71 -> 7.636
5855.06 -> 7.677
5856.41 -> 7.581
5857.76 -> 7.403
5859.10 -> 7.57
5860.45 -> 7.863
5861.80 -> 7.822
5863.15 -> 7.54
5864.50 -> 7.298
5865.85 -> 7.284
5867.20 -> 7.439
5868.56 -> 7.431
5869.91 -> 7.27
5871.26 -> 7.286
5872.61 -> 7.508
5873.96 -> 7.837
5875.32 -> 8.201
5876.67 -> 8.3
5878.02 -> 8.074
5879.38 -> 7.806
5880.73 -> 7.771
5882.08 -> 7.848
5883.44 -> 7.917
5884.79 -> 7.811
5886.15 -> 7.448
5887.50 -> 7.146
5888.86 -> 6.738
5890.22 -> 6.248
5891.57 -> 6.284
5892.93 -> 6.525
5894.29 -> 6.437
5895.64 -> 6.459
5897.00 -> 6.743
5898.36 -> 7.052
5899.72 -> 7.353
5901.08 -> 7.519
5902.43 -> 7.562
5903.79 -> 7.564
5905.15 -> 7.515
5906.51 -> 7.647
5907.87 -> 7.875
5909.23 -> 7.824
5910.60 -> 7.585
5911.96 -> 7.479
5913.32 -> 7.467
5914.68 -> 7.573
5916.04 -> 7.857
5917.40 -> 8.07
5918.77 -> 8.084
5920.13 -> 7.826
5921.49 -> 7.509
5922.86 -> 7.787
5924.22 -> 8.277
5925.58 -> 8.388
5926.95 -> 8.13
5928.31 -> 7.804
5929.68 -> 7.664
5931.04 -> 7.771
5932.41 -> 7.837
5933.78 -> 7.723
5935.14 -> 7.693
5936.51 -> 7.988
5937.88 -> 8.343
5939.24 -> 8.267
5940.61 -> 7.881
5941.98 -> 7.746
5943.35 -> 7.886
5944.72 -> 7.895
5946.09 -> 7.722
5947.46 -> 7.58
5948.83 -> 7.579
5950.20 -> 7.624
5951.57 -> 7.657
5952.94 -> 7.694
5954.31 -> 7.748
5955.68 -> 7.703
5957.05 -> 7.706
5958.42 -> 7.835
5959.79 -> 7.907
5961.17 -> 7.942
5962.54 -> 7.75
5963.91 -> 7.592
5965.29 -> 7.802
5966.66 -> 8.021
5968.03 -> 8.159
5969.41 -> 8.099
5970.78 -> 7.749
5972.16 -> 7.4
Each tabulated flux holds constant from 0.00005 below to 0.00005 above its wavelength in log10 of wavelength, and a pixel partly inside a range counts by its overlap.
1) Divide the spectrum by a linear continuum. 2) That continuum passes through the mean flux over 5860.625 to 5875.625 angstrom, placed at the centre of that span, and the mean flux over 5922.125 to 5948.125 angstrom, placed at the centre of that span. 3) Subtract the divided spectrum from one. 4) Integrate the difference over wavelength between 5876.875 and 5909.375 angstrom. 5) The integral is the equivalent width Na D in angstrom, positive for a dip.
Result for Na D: 1.6 angstrom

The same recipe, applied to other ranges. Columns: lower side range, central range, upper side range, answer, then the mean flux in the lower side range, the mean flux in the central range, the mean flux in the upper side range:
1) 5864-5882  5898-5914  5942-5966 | 0.3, 7.66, 7.55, 7.74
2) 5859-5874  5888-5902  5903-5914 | 1.5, 7.5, 6.76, 7.61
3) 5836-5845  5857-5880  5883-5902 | -0.7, 7.95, 7.64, 6.98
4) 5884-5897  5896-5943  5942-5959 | -3.2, 6.8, 7.74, 7.72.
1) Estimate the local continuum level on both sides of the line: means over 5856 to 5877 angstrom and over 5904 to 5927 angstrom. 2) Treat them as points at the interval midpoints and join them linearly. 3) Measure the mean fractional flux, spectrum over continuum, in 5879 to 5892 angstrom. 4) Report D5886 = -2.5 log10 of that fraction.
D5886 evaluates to 0.05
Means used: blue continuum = 7.59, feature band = 7.31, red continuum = 7.8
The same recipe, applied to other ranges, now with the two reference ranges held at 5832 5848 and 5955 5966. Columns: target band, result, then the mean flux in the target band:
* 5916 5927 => -0.02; 7.99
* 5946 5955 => 0.02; 7.65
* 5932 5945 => -0.02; 7.93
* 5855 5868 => 0.05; 7.54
